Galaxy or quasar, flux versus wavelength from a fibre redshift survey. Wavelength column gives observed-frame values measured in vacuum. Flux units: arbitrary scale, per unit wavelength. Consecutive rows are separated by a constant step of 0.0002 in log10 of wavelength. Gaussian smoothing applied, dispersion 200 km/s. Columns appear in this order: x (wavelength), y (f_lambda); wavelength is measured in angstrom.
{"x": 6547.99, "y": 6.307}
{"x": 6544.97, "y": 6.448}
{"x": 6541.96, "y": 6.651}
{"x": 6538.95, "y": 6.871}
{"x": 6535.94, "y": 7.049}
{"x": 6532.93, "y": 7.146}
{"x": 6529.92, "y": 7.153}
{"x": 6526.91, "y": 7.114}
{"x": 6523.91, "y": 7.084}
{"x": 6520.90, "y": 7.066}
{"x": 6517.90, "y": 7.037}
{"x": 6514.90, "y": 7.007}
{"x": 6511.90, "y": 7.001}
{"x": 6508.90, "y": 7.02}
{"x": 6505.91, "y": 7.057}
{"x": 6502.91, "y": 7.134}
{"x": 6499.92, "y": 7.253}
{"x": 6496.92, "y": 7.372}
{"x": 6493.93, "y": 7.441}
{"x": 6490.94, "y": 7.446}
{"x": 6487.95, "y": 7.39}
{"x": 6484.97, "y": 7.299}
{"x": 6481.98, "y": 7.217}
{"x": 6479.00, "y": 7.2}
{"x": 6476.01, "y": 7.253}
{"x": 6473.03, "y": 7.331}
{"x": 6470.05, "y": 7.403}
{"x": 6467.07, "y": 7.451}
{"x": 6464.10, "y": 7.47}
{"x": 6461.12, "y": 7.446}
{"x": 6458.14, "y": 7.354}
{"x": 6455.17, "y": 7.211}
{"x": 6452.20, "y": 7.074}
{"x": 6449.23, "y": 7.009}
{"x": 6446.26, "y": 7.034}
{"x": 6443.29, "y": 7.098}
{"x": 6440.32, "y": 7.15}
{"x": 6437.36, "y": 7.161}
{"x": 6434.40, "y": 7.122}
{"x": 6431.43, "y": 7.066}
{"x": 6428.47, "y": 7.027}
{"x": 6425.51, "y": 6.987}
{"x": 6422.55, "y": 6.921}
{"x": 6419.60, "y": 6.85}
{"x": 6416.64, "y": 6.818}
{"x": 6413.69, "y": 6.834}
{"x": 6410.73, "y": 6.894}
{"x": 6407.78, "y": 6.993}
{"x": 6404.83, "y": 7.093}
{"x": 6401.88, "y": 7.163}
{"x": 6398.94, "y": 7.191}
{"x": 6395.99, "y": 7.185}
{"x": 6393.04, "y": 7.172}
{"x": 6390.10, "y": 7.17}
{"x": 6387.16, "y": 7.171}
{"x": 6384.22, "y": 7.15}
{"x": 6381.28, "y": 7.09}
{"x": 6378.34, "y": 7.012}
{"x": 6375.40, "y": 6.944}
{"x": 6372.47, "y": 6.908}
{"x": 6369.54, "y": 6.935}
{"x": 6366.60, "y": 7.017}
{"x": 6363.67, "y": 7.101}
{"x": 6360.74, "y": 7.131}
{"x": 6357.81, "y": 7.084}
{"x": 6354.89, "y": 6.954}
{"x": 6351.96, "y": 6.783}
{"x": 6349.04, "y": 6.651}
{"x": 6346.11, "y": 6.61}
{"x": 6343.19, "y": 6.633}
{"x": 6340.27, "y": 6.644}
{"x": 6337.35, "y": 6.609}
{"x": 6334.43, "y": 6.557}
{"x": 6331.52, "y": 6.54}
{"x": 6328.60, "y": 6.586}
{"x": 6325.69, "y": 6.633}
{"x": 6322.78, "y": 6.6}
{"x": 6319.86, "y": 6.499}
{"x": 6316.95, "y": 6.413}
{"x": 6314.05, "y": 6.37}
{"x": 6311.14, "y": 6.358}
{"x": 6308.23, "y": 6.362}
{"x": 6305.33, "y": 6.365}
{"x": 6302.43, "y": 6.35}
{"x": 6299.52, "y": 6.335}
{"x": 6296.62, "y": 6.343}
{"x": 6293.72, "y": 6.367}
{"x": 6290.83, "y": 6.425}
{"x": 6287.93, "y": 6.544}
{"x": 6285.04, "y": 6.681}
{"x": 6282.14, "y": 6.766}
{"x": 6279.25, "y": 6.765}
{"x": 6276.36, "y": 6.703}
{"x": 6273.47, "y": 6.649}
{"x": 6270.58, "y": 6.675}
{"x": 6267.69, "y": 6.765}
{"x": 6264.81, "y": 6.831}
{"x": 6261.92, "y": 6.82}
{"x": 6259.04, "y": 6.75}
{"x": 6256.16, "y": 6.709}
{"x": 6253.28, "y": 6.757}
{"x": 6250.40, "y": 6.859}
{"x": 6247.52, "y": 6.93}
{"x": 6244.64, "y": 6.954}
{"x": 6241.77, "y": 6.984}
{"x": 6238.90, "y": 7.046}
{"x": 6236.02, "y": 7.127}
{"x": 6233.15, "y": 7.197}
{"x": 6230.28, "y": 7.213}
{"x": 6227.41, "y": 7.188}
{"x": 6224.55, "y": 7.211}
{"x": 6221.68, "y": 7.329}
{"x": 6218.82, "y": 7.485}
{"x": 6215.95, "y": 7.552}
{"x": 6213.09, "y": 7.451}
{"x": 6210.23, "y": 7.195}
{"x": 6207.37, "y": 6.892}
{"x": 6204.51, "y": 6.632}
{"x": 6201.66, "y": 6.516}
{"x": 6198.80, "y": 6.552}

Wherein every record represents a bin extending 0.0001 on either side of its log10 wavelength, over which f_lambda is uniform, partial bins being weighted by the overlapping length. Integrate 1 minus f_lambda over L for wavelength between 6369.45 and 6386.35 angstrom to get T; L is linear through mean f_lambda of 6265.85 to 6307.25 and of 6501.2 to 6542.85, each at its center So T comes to -0.70 angstrom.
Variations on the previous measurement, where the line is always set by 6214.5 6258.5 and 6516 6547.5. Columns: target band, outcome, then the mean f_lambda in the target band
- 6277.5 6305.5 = 2.24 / 6.5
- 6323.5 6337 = 0.89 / 6.59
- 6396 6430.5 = 0.07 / 6.99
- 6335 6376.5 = 1.07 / 6.85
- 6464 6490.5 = -1.38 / 7.33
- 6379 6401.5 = -0.45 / 7.16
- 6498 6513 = -0.32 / 7.1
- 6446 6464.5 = -0.65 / 7.23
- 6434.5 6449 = -0.24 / 7.1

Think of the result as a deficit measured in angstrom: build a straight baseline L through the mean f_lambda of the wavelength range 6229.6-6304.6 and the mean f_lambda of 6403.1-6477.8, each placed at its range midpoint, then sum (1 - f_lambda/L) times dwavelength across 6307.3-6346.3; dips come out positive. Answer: 2.0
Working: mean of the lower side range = 6.74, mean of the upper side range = 7.12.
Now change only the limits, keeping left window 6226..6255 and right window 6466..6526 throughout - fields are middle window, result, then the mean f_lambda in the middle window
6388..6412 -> 0.11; 7.11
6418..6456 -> 0.65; 7.05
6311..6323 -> 1.08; 6.44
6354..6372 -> 0.21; 7.03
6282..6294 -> 0.86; 6.55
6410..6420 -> 0.43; 6.84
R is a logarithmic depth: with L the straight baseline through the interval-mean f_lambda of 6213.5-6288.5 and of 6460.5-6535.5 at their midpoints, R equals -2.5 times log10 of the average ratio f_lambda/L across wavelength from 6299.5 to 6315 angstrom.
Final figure 0.107 mag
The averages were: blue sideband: 6.95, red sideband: 7.23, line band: 6.35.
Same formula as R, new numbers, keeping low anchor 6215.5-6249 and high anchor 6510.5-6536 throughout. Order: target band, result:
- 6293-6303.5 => 0.130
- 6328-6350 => 0.085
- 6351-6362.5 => 0.020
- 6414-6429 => 0.031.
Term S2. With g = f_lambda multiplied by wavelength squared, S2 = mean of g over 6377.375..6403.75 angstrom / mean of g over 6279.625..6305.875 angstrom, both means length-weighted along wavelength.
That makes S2 1.14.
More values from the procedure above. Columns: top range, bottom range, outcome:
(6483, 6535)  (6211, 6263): 1.10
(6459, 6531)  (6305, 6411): 1.10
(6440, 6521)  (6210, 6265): 1.10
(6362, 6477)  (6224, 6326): 1.11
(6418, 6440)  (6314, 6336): 1.11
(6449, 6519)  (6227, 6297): 1.14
